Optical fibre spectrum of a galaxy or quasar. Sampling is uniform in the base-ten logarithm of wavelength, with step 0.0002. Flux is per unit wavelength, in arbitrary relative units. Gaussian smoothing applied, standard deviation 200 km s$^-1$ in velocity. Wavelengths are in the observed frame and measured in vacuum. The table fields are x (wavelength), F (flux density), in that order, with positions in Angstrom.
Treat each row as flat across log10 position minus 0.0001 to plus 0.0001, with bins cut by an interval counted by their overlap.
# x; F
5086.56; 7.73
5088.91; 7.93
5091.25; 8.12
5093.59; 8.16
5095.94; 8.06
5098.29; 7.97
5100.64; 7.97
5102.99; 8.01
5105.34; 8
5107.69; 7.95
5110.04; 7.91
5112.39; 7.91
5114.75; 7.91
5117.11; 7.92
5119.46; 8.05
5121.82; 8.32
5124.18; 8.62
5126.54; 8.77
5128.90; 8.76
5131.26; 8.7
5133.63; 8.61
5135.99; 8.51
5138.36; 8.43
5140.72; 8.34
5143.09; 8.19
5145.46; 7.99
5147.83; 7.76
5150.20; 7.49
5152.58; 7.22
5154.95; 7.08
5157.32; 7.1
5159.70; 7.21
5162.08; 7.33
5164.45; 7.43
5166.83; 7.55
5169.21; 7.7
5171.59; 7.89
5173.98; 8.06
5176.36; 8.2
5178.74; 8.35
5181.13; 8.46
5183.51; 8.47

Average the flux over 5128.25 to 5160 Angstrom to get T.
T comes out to 7.96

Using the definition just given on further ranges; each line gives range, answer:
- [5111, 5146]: 8.34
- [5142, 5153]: 7.76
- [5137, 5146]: 8.26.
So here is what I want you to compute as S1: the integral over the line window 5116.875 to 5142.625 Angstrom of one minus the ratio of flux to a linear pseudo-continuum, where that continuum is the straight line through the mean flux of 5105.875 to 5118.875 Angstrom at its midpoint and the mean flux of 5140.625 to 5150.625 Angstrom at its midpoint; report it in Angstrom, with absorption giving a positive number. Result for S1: -1.7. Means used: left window 7.93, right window 7.95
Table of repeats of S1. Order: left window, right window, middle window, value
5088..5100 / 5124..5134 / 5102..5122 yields 1.0 Angstrom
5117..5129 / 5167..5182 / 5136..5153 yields 0.6 Angstrom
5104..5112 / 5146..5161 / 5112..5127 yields -0.8 Angstrom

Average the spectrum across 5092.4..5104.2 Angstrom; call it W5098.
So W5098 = 8.03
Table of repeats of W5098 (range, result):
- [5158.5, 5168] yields 7.38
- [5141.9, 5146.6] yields 8.09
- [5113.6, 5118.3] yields 7.92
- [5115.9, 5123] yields 8.1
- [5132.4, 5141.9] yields 8.47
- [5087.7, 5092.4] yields 8.02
